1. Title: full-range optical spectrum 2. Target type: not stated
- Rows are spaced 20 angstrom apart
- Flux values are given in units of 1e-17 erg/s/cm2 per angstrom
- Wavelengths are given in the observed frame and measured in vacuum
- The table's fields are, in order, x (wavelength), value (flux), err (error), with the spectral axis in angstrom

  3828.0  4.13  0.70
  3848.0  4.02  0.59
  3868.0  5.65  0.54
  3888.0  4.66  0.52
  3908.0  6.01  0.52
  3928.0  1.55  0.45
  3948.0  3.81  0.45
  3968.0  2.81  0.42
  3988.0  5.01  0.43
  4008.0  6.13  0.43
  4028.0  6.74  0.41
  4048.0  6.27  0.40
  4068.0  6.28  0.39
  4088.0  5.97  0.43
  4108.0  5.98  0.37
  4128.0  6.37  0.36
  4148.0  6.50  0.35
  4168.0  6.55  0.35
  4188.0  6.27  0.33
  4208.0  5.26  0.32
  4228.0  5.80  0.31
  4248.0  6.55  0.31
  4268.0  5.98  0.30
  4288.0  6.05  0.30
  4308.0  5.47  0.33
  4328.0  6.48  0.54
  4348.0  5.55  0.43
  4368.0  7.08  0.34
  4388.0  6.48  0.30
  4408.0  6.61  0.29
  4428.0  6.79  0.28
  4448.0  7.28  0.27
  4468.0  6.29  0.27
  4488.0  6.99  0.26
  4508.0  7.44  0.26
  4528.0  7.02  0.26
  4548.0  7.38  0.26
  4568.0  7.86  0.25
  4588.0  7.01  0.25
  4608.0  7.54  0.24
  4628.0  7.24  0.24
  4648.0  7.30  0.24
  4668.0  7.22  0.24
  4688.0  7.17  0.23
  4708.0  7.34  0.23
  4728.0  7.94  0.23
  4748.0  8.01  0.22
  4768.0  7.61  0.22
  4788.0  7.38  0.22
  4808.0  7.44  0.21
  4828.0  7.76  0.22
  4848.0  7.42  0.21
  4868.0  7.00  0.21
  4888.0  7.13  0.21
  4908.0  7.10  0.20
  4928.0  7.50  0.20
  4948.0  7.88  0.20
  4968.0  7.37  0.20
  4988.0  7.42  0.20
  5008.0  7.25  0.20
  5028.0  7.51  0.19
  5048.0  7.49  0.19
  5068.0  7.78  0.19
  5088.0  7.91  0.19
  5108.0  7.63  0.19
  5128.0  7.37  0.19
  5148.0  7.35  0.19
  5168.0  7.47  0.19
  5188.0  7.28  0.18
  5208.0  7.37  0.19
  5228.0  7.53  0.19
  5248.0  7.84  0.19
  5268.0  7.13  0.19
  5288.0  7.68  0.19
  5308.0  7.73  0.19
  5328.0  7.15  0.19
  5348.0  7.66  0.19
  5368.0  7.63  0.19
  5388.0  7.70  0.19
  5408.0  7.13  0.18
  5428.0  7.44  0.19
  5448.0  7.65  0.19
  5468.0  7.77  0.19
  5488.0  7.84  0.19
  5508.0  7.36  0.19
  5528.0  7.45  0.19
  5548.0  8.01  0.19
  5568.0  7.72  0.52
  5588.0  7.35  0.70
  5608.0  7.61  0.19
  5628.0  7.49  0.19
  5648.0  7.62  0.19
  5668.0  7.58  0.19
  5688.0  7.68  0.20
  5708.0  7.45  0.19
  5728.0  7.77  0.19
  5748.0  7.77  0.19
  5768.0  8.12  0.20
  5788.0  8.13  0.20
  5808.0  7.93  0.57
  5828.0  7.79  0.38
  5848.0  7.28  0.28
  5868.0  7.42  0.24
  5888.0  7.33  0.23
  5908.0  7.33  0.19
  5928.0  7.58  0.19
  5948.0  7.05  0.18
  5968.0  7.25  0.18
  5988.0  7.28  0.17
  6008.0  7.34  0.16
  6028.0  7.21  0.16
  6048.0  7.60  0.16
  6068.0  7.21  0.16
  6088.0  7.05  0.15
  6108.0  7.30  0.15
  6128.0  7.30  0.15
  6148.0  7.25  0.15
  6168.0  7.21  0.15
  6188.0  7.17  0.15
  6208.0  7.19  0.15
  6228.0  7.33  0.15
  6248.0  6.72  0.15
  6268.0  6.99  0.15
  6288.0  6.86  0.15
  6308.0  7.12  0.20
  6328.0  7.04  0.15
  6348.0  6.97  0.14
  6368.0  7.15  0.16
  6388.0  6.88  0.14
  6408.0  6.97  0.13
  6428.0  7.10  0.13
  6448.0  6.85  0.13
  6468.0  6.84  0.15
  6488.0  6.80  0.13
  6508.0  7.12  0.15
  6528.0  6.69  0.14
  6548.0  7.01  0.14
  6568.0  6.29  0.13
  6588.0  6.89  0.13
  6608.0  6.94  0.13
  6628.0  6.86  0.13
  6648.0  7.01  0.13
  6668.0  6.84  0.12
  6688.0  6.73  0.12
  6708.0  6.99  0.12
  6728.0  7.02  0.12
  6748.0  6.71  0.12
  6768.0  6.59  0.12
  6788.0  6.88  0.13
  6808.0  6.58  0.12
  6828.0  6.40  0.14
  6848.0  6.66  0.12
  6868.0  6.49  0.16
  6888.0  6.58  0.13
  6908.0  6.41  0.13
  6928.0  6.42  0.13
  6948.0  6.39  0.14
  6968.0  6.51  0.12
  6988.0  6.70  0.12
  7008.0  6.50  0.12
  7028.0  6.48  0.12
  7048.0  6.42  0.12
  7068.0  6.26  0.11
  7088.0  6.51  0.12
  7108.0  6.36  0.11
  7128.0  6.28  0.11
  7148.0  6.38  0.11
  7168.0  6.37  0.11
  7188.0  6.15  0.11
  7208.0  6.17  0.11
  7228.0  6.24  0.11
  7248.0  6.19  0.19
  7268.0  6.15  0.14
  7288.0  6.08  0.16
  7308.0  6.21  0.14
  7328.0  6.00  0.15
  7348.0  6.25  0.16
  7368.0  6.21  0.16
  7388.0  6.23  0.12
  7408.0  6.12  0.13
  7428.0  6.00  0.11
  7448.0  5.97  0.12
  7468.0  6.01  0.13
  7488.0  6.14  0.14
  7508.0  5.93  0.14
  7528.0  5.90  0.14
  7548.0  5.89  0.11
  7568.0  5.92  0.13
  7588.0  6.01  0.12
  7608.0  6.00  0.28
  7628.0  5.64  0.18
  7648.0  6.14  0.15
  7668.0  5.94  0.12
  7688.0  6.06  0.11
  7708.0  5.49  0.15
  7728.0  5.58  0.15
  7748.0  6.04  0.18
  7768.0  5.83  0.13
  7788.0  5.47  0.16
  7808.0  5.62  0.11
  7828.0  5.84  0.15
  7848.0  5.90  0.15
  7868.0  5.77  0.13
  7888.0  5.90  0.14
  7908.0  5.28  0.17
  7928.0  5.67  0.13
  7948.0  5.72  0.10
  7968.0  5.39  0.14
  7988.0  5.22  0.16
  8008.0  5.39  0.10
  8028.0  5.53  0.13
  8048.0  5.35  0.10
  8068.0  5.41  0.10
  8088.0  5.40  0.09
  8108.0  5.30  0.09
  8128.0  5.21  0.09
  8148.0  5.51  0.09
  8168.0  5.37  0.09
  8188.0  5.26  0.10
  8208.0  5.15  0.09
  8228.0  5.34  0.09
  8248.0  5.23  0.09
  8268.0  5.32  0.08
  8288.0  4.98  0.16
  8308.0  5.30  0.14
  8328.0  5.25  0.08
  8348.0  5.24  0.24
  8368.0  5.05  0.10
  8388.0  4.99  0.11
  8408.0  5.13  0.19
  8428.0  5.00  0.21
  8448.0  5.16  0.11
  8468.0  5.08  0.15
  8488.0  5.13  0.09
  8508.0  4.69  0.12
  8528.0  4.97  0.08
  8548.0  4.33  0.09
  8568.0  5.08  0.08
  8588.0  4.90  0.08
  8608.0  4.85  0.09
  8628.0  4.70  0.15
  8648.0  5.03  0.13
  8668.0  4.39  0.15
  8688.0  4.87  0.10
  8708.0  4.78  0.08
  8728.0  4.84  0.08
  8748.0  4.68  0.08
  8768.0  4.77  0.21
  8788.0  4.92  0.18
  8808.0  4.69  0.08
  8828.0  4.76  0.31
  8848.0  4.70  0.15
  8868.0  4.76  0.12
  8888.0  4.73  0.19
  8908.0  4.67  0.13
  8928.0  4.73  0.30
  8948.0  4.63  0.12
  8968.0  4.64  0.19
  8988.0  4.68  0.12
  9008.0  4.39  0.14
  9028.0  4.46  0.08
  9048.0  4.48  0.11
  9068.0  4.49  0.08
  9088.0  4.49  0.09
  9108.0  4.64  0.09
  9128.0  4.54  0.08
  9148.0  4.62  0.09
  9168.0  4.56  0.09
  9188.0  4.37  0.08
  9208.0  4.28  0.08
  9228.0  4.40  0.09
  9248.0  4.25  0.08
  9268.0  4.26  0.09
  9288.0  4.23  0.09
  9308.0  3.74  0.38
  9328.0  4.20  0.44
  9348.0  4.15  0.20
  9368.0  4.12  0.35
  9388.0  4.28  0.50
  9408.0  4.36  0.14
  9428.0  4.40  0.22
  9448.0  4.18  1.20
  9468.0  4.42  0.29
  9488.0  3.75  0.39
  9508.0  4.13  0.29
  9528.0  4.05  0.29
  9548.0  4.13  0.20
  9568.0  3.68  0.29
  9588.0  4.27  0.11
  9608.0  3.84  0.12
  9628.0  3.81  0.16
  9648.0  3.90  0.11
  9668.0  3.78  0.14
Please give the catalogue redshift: 0.000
